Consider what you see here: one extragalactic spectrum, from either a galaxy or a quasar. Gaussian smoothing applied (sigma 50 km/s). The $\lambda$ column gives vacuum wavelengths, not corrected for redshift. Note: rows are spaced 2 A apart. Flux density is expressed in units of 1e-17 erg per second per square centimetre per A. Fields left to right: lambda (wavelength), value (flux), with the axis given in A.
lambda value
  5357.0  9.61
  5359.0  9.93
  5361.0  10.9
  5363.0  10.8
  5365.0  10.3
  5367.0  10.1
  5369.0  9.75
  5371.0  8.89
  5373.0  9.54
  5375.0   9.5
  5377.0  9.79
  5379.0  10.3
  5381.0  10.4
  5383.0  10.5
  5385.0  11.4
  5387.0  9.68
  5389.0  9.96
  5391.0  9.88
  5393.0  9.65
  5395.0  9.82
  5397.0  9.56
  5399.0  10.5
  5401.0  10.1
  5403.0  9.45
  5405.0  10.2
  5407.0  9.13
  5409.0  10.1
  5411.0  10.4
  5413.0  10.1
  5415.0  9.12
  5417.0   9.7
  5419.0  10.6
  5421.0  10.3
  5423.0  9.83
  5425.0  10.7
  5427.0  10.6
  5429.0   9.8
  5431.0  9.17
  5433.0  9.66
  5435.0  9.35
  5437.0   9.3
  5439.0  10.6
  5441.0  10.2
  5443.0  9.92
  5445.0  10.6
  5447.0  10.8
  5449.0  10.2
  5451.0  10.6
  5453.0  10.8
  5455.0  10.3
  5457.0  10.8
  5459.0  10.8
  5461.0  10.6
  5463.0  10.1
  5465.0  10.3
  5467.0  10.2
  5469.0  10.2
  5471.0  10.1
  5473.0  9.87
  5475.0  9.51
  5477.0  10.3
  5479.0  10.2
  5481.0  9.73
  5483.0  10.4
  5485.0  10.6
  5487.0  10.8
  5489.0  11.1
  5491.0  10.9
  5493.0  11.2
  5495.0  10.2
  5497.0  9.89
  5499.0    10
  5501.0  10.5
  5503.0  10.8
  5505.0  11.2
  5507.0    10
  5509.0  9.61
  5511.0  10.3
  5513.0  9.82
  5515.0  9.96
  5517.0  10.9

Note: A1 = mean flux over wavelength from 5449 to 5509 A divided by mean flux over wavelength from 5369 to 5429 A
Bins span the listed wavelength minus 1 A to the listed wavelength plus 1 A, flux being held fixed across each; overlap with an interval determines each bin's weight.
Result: 1.04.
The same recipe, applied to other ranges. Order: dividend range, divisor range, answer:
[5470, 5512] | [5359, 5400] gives 1.03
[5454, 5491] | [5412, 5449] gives 1.03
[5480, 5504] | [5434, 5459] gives 1.02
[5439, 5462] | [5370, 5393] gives 1.05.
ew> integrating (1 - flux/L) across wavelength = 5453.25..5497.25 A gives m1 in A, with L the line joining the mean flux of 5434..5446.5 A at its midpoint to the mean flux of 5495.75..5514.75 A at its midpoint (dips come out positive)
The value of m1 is -1.1 A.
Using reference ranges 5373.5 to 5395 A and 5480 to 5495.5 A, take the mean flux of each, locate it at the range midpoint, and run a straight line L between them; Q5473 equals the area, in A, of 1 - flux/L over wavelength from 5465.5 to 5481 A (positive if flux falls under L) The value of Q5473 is 0.75 A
